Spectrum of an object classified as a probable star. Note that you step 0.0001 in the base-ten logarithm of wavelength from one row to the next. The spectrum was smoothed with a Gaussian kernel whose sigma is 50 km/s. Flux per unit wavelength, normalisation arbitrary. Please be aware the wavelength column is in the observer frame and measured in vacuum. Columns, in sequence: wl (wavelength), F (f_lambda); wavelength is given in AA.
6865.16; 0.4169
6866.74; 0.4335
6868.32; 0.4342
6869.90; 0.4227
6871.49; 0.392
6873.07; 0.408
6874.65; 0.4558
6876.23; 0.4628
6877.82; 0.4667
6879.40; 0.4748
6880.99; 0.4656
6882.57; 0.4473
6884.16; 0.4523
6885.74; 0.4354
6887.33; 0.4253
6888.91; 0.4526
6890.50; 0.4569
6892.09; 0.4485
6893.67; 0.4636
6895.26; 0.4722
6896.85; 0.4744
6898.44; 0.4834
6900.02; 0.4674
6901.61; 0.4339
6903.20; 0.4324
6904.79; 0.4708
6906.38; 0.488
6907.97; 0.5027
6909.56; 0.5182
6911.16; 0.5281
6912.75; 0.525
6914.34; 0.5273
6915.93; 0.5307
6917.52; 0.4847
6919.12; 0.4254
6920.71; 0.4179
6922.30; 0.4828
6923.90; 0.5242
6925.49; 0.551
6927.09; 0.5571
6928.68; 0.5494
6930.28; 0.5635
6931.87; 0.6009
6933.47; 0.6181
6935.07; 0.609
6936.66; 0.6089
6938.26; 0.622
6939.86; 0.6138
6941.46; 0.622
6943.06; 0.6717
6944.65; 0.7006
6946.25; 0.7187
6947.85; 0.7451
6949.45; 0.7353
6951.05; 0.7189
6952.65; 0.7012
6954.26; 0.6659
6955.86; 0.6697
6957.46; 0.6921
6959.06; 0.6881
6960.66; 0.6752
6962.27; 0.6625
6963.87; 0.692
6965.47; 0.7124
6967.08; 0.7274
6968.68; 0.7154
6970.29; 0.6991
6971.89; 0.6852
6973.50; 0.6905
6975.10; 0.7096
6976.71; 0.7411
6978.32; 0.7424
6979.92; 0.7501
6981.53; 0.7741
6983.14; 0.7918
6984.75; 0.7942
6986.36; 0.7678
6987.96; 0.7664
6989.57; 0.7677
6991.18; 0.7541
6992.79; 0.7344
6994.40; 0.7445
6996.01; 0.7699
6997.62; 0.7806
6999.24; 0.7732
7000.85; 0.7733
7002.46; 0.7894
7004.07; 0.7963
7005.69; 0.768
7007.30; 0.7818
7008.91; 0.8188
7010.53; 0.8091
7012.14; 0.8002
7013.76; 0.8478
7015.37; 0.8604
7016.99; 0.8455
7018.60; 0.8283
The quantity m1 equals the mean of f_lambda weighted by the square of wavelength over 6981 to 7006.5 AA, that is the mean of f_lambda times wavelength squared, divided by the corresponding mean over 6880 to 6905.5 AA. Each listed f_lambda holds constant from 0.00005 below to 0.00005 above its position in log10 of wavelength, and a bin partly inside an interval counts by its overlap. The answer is 1.7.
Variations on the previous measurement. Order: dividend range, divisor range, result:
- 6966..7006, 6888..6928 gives 1.59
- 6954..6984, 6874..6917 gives 1.54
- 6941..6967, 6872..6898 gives 1.56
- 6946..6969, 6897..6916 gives 1.45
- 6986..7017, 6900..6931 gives 1.61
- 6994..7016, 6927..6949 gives 1.28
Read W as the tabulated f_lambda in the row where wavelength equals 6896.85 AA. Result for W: 0.4744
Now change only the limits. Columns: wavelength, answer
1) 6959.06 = 0.6881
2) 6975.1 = 0.7096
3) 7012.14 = 0.8002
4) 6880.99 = 0.4656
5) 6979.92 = 0.7501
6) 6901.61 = 0.4339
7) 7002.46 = 0.7894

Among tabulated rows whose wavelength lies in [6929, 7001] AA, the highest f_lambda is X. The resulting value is 0.7942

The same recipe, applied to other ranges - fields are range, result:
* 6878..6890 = 0.4748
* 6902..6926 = 0.551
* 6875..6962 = 0.7451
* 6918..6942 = 0.622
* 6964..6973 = 0.7274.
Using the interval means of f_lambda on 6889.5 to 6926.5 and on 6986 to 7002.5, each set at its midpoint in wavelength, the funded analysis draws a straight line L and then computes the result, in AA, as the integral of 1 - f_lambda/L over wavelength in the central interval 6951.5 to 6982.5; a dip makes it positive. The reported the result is -1.4 AA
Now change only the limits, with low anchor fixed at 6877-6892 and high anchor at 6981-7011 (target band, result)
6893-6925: 2.4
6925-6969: -1.6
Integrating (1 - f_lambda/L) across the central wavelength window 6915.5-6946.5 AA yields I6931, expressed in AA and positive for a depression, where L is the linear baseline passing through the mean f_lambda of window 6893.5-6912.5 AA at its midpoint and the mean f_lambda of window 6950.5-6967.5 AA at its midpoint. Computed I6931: 0.8 AA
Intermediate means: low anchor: 0.48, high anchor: 0.69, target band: 0.572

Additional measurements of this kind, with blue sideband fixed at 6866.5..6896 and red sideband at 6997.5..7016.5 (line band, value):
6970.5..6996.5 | -0.46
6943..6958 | -1.46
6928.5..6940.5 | -0.08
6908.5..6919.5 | 0.60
